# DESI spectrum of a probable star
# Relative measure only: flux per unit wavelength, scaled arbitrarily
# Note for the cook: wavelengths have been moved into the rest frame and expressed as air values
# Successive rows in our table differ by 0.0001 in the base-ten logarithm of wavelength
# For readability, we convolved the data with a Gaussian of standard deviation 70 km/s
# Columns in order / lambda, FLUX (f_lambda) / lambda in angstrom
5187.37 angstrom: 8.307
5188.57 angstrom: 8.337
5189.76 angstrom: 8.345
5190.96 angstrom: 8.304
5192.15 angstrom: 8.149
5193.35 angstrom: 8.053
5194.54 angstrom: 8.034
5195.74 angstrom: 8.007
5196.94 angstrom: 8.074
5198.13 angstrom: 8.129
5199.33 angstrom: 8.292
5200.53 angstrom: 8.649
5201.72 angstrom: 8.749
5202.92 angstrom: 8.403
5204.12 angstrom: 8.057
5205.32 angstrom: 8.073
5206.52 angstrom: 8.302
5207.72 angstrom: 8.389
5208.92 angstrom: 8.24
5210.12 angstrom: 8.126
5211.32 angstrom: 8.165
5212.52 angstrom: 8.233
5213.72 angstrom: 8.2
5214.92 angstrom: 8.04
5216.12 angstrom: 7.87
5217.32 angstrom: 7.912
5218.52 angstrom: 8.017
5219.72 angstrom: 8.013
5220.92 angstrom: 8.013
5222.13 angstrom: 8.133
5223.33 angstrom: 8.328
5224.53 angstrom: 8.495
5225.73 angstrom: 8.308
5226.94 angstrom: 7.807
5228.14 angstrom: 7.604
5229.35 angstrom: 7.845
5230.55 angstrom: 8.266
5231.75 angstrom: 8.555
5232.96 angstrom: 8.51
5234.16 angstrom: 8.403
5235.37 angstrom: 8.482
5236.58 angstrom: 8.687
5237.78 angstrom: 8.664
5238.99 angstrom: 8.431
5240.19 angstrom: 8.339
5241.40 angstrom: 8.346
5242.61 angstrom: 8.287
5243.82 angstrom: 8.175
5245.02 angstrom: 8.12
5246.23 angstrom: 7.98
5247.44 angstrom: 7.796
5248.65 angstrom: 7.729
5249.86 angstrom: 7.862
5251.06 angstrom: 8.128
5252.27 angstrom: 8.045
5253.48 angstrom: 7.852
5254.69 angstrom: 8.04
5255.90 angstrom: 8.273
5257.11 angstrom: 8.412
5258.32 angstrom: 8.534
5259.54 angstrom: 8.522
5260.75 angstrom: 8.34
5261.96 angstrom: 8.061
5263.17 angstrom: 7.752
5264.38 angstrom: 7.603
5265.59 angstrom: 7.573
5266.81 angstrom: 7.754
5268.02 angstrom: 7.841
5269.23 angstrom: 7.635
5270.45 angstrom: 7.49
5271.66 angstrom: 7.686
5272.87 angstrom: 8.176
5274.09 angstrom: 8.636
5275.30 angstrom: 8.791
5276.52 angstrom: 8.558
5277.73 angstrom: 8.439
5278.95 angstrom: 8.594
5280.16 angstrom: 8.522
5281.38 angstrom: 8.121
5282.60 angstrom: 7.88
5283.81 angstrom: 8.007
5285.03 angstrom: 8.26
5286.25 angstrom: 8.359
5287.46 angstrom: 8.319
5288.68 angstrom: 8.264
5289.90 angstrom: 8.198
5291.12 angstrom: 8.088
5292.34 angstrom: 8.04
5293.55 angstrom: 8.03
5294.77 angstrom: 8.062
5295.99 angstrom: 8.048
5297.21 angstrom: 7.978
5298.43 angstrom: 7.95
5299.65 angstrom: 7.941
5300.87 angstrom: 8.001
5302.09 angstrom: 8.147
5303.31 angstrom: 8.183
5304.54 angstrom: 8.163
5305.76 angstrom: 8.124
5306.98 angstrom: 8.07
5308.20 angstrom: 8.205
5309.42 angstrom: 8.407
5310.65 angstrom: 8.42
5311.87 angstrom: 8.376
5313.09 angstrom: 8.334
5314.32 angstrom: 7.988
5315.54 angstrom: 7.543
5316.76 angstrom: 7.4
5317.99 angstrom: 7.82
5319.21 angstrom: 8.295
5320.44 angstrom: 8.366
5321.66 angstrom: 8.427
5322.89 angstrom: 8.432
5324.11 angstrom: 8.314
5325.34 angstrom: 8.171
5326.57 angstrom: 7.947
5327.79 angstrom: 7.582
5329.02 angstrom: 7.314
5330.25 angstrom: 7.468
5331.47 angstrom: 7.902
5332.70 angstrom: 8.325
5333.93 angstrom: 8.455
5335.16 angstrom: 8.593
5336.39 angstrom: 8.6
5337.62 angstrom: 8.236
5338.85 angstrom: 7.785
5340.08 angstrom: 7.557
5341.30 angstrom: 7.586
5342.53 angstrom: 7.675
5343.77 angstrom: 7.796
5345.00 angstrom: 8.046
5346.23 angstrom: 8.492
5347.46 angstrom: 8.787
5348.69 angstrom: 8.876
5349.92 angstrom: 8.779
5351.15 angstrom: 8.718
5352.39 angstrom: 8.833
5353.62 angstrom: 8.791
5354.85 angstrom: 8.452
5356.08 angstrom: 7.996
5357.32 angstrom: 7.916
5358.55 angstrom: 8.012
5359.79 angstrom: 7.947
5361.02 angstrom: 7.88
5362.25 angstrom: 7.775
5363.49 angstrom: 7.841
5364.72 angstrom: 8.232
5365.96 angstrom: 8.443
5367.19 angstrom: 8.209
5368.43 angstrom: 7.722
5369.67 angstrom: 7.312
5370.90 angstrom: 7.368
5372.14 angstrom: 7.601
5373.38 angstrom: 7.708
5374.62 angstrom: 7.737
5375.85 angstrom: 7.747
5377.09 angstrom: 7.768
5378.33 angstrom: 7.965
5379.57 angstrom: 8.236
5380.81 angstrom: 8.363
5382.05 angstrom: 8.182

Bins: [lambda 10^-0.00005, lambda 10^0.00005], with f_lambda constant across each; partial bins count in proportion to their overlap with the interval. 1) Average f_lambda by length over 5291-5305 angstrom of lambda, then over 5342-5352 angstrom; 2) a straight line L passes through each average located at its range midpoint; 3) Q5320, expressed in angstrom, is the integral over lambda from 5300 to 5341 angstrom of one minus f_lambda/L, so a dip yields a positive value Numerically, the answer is 0.6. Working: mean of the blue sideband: 8.05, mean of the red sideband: 8.4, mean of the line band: 8.09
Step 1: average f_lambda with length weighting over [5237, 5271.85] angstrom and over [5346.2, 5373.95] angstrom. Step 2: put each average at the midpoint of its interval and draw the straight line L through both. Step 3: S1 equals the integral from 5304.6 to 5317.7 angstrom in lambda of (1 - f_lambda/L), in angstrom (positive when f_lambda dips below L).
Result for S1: 0.0 angstrom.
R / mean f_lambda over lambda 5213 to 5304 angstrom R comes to 8.14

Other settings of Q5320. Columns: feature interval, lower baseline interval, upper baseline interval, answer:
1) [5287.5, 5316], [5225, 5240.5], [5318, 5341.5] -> 0.1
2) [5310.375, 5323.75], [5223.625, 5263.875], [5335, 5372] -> 0.0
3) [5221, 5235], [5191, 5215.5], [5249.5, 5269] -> -0.1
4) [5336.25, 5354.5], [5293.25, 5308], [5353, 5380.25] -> -0.7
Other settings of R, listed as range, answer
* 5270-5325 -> 8.17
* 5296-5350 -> 8.1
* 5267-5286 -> 8.17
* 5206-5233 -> 8.14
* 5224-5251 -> 8.21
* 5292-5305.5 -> 8.05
